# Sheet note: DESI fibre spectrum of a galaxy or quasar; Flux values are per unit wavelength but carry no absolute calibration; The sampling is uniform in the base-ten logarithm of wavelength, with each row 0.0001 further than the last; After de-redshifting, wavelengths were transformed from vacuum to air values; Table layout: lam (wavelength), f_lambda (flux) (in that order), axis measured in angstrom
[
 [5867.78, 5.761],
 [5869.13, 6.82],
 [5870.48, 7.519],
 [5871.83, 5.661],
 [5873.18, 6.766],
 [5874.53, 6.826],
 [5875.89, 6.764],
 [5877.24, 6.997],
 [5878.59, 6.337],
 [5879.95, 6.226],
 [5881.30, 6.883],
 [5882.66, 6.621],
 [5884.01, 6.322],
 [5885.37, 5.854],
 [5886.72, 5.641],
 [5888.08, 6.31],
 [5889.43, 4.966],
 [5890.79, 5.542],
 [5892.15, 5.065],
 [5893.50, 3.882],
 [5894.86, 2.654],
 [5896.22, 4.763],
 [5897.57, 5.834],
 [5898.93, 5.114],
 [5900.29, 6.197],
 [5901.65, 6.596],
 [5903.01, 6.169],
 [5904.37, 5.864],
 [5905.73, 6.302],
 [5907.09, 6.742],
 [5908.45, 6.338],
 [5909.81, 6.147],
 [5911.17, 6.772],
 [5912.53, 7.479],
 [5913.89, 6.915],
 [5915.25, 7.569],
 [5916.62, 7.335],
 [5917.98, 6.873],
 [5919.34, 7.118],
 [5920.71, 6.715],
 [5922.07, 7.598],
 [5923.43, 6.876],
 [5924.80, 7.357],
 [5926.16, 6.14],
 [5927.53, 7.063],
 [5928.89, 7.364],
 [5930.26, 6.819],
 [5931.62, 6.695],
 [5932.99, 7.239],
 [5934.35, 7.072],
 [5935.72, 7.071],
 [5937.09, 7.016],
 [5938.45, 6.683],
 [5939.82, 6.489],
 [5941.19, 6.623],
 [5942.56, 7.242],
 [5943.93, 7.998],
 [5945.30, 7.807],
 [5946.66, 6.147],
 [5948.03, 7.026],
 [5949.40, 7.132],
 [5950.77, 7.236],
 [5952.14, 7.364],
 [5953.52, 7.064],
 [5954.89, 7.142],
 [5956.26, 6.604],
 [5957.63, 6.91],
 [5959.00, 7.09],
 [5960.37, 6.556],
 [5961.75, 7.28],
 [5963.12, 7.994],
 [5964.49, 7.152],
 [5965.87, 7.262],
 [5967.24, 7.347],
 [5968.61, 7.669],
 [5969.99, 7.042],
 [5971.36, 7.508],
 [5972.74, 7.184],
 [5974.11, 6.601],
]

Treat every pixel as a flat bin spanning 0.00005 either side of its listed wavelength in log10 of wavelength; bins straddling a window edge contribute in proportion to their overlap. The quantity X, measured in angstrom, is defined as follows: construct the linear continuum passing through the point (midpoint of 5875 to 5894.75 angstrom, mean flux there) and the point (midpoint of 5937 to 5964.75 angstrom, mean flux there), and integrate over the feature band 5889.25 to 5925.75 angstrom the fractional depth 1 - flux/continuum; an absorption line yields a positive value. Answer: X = 0.64 angstrom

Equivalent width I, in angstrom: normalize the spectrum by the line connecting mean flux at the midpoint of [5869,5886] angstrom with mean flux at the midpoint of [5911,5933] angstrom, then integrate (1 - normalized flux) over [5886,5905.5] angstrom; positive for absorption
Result 4.1 angstrom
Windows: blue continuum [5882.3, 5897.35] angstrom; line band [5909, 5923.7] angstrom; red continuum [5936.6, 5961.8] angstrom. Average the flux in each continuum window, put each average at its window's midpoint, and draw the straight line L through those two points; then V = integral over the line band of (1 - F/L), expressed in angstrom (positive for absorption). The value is -2.46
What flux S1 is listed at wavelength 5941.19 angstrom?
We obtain 6.623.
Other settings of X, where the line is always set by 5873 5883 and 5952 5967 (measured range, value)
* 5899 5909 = 0.8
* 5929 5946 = -0.2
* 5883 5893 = 1.6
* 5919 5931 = -0.1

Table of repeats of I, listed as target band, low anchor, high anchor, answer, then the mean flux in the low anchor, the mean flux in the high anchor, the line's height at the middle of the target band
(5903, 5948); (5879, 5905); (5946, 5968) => -3.9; 5.61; 7.08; 6.37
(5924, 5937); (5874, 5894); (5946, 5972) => -0.5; 6.03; 7.13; 6.71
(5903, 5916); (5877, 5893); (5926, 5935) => -0.3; 6.01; 6.96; 6.52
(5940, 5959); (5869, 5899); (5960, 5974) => -0.3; 5.88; 7.29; 6.99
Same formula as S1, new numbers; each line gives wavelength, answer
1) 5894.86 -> 2.654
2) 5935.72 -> 7.071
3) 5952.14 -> 7.364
